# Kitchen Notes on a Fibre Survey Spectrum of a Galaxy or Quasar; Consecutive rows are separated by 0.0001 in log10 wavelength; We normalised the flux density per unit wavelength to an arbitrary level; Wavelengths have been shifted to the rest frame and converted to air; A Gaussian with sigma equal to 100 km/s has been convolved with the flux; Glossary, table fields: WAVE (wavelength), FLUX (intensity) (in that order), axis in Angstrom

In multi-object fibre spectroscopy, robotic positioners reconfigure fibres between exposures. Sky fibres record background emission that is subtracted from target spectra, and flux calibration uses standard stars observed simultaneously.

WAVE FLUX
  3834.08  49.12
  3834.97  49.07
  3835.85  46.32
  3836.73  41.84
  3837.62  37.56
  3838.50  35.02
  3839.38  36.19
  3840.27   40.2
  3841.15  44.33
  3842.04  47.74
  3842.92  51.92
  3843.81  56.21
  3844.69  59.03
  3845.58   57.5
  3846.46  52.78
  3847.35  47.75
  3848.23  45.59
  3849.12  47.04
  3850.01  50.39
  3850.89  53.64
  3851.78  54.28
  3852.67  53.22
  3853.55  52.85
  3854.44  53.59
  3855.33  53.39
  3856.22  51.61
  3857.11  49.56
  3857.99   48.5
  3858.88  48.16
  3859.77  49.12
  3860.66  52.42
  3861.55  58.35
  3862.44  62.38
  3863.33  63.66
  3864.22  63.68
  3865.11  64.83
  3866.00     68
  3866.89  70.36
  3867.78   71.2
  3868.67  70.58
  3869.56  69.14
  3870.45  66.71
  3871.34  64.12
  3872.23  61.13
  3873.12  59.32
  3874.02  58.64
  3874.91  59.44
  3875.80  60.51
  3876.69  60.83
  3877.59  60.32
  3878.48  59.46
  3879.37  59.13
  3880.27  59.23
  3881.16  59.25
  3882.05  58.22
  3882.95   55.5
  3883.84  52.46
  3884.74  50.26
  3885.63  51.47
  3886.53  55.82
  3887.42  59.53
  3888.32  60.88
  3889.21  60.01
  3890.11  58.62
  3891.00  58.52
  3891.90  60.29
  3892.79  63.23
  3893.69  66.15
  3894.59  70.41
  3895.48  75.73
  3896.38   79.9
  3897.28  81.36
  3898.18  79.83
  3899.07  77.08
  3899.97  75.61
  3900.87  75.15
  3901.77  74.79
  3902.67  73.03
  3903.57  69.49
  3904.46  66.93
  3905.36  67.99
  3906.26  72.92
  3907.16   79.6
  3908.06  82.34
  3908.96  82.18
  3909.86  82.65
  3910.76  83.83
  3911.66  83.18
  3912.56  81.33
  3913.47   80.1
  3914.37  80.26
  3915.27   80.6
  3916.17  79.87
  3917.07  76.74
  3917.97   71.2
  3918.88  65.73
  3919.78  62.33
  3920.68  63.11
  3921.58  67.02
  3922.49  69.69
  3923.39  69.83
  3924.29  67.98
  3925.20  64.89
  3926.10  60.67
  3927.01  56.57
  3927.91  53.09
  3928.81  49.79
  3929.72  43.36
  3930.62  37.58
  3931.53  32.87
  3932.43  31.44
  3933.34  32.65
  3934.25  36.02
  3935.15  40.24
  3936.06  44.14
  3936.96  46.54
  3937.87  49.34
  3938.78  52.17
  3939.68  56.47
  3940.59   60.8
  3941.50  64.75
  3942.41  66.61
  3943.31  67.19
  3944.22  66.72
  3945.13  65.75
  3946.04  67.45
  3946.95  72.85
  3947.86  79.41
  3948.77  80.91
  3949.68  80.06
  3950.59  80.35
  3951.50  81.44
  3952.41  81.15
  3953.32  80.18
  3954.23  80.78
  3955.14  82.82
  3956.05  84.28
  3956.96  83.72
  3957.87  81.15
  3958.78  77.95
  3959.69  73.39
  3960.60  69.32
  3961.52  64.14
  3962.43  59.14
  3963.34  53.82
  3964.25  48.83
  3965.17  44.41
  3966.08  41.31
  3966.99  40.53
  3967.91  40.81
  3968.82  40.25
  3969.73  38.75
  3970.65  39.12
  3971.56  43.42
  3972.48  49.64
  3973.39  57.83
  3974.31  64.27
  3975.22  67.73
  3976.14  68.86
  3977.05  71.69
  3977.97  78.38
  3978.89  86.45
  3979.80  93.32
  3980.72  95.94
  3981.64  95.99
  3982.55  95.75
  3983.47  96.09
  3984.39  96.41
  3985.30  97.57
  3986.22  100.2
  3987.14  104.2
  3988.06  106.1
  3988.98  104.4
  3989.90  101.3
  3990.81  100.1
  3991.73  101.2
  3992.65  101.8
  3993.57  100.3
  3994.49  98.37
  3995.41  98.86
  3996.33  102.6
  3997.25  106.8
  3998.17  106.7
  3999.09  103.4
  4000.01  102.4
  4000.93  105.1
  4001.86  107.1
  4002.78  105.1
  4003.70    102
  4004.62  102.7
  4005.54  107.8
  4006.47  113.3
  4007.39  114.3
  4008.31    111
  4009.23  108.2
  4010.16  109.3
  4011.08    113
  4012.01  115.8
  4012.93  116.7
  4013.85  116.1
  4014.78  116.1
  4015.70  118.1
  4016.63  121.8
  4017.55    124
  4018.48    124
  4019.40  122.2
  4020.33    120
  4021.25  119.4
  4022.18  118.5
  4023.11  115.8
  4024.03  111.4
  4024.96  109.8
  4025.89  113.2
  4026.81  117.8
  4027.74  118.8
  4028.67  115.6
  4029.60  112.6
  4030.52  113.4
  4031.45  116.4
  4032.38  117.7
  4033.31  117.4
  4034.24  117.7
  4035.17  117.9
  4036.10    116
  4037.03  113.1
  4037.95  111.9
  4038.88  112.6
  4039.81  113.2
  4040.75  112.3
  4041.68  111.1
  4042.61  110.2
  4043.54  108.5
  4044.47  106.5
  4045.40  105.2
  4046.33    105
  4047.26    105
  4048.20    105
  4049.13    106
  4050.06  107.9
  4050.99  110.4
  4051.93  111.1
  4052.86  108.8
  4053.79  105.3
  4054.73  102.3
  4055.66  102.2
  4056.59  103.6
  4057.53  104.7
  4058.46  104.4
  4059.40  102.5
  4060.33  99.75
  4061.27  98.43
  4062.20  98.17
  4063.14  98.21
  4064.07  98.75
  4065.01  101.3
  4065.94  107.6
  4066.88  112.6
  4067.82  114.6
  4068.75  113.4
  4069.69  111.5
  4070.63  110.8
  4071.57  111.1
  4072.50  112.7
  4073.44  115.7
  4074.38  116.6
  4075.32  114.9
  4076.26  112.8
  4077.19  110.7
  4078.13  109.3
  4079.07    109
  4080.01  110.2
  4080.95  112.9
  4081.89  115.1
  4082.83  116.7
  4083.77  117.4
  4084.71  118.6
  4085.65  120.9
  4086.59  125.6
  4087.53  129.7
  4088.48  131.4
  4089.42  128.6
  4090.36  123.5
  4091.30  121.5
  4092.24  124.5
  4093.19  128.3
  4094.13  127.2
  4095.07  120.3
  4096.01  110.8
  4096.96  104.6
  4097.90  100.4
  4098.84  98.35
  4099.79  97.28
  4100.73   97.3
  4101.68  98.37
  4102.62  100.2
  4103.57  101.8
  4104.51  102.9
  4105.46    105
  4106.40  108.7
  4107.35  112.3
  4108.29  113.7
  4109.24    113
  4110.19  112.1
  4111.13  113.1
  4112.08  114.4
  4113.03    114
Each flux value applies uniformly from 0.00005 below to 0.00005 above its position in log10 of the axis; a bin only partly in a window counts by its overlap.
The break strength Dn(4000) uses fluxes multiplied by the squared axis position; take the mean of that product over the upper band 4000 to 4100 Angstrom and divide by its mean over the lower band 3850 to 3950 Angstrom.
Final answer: 1.92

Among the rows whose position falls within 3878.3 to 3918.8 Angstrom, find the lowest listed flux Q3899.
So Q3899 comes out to 50.26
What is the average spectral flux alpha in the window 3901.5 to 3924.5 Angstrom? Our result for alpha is 74.5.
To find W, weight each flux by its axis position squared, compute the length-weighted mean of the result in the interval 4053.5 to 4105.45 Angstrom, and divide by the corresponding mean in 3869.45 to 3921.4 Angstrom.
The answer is 1.78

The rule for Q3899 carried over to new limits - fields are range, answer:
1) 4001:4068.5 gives 98.17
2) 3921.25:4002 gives 31.44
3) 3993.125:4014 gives 98.37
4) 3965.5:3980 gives 38.75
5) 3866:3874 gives 59.32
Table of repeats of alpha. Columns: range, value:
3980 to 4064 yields 108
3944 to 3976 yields 64.7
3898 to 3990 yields 68.9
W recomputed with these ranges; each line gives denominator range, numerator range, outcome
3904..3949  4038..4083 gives 1.81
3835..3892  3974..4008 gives 1.88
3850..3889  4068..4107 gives 2.16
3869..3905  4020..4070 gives 1.85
